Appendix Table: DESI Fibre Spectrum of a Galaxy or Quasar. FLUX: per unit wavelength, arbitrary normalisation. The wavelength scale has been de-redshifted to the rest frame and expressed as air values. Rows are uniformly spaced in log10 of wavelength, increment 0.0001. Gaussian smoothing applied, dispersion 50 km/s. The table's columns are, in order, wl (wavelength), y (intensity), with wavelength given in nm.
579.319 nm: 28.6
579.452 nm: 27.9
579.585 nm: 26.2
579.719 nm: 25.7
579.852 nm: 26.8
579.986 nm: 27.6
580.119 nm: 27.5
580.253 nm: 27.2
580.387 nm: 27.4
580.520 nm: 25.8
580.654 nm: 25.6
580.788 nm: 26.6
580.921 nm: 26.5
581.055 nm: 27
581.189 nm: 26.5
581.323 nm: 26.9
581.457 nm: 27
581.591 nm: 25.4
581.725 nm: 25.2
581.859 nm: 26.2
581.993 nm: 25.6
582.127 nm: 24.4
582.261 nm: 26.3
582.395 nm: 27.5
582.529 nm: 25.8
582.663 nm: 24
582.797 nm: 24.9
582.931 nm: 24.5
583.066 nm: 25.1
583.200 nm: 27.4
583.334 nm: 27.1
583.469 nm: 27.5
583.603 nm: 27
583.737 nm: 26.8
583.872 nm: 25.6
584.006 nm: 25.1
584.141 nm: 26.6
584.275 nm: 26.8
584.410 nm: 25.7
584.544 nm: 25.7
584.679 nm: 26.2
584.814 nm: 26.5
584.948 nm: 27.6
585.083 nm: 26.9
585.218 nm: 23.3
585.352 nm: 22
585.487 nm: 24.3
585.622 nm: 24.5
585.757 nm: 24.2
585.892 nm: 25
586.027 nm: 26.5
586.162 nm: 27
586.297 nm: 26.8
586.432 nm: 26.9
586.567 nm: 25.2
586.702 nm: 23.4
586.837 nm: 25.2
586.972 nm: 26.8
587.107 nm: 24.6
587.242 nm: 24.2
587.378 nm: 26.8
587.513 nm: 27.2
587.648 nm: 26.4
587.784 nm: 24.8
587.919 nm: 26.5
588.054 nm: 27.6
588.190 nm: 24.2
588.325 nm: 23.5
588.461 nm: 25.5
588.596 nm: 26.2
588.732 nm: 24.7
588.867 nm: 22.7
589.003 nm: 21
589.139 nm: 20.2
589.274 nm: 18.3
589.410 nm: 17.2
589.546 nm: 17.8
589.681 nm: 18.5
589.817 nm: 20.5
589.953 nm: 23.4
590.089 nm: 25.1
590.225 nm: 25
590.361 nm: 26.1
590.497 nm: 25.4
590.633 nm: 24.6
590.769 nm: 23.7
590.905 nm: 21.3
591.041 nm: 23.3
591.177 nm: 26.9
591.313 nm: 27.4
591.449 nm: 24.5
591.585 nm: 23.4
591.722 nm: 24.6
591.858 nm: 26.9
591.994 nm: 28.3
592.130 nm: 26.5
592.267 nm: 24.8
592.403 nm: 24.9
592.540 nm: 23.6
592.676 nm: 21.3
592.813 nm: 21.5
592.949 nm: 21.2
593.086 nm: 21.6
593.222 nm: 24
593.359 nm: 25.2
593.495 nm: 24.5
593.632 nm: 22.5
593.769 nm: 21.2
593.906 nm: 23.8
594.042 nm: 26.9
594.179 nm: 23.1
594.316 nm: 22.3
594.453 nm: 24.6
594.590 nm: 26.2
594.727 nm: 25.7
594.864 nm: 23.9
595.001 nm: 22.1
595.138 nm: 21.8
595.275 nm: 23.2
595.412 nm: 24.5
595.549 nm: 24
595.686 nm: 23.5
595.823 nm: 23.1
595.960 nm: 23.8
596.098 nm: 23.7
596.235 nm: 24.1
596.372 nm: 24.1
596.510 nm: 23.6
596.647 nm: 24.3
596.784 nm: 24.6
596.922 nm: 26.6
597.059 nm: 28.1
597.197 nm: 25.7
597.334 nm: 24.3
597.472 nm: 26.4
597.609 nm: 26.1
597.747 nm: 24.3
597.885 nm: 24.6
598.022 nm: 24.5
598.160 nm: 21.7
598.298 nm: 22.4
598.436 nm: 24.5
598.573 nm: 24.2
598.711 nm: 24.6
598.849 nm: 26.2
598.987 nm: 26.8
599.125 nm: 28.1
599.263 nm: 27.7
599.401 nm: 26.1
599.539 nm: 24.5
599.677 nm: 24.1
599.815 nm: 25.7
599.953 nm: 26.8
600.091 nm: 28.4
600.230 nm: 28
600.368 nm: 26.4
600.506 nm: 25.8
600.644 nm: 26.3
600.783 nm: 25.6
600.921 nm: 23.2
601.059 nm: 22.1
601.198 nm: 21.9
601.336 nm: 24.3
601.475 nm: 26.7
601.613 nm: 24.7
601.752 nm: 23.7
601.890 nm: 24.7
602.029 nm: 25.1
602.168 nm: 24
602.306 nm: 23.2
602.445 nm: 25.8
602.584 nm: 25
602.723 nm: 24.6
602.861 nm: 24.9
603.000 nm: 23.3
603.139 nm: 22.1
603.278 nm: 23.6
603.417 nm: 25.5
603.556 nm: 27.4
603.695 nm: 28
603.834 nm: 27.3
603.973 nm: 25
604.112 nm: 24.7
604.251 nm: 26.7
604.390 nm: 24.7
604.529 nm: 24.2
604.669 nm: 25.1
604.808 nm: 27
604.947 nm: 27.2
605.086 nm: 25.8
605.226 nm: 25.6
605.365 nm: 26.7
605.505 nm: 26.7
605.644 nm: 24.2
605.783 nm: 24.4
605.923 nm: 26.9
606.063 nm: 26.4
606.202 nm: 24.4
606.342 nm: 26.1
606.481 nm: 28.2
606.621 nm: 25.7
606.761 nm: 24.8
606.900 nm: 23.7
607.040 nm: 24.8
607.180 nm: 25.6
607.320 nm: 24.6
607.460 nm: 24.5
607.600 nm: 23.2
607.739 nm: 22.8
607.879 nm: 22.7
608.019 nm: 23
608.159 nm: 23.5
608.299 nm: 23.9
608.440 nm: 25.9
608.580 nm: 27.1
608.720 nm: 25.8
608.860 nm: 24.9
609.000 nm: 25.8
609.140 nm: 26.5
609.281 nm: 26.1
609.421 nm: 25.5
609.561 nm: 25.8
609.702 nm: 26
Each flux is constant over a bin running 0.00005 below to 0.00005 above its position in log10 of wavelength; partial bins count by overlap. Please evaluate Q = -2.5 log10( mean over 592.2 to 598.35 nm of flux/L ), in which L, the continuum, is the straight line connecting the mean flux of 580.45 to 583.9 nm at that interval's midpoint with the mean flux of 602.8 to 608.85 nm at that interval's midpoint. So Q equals 0.07 mag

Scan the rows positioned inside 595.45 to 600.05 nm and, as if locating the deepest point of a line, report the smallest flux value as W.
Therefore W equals 21.7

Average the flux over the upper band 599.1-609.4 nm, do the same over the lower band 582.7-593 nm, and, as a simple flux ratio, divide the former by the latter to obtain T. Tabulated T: 1.02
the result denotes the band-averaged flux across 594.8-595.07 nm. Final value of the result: 23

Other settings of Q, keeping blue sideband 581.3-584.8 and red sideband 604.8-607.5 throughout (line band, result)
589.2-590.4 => 0.22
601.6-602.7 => 0.05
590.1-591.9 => 0.04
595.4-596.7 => 0.09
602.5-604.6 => 0.02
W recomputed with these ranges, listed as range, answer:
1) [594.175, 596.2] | 21.8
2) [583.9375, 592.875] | 17.2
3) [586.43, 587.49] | 23.4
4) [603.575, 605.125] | 24.2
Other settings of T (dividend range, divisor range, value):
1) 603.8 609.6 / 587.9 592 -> 1.07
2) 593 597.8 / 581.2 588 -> 0.94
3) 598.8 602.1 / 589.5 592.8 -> 1.06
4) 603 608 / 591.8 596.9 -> 1.06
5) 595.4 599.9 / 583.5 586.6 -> 0.97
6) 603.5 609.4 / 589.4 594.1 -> 1.07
